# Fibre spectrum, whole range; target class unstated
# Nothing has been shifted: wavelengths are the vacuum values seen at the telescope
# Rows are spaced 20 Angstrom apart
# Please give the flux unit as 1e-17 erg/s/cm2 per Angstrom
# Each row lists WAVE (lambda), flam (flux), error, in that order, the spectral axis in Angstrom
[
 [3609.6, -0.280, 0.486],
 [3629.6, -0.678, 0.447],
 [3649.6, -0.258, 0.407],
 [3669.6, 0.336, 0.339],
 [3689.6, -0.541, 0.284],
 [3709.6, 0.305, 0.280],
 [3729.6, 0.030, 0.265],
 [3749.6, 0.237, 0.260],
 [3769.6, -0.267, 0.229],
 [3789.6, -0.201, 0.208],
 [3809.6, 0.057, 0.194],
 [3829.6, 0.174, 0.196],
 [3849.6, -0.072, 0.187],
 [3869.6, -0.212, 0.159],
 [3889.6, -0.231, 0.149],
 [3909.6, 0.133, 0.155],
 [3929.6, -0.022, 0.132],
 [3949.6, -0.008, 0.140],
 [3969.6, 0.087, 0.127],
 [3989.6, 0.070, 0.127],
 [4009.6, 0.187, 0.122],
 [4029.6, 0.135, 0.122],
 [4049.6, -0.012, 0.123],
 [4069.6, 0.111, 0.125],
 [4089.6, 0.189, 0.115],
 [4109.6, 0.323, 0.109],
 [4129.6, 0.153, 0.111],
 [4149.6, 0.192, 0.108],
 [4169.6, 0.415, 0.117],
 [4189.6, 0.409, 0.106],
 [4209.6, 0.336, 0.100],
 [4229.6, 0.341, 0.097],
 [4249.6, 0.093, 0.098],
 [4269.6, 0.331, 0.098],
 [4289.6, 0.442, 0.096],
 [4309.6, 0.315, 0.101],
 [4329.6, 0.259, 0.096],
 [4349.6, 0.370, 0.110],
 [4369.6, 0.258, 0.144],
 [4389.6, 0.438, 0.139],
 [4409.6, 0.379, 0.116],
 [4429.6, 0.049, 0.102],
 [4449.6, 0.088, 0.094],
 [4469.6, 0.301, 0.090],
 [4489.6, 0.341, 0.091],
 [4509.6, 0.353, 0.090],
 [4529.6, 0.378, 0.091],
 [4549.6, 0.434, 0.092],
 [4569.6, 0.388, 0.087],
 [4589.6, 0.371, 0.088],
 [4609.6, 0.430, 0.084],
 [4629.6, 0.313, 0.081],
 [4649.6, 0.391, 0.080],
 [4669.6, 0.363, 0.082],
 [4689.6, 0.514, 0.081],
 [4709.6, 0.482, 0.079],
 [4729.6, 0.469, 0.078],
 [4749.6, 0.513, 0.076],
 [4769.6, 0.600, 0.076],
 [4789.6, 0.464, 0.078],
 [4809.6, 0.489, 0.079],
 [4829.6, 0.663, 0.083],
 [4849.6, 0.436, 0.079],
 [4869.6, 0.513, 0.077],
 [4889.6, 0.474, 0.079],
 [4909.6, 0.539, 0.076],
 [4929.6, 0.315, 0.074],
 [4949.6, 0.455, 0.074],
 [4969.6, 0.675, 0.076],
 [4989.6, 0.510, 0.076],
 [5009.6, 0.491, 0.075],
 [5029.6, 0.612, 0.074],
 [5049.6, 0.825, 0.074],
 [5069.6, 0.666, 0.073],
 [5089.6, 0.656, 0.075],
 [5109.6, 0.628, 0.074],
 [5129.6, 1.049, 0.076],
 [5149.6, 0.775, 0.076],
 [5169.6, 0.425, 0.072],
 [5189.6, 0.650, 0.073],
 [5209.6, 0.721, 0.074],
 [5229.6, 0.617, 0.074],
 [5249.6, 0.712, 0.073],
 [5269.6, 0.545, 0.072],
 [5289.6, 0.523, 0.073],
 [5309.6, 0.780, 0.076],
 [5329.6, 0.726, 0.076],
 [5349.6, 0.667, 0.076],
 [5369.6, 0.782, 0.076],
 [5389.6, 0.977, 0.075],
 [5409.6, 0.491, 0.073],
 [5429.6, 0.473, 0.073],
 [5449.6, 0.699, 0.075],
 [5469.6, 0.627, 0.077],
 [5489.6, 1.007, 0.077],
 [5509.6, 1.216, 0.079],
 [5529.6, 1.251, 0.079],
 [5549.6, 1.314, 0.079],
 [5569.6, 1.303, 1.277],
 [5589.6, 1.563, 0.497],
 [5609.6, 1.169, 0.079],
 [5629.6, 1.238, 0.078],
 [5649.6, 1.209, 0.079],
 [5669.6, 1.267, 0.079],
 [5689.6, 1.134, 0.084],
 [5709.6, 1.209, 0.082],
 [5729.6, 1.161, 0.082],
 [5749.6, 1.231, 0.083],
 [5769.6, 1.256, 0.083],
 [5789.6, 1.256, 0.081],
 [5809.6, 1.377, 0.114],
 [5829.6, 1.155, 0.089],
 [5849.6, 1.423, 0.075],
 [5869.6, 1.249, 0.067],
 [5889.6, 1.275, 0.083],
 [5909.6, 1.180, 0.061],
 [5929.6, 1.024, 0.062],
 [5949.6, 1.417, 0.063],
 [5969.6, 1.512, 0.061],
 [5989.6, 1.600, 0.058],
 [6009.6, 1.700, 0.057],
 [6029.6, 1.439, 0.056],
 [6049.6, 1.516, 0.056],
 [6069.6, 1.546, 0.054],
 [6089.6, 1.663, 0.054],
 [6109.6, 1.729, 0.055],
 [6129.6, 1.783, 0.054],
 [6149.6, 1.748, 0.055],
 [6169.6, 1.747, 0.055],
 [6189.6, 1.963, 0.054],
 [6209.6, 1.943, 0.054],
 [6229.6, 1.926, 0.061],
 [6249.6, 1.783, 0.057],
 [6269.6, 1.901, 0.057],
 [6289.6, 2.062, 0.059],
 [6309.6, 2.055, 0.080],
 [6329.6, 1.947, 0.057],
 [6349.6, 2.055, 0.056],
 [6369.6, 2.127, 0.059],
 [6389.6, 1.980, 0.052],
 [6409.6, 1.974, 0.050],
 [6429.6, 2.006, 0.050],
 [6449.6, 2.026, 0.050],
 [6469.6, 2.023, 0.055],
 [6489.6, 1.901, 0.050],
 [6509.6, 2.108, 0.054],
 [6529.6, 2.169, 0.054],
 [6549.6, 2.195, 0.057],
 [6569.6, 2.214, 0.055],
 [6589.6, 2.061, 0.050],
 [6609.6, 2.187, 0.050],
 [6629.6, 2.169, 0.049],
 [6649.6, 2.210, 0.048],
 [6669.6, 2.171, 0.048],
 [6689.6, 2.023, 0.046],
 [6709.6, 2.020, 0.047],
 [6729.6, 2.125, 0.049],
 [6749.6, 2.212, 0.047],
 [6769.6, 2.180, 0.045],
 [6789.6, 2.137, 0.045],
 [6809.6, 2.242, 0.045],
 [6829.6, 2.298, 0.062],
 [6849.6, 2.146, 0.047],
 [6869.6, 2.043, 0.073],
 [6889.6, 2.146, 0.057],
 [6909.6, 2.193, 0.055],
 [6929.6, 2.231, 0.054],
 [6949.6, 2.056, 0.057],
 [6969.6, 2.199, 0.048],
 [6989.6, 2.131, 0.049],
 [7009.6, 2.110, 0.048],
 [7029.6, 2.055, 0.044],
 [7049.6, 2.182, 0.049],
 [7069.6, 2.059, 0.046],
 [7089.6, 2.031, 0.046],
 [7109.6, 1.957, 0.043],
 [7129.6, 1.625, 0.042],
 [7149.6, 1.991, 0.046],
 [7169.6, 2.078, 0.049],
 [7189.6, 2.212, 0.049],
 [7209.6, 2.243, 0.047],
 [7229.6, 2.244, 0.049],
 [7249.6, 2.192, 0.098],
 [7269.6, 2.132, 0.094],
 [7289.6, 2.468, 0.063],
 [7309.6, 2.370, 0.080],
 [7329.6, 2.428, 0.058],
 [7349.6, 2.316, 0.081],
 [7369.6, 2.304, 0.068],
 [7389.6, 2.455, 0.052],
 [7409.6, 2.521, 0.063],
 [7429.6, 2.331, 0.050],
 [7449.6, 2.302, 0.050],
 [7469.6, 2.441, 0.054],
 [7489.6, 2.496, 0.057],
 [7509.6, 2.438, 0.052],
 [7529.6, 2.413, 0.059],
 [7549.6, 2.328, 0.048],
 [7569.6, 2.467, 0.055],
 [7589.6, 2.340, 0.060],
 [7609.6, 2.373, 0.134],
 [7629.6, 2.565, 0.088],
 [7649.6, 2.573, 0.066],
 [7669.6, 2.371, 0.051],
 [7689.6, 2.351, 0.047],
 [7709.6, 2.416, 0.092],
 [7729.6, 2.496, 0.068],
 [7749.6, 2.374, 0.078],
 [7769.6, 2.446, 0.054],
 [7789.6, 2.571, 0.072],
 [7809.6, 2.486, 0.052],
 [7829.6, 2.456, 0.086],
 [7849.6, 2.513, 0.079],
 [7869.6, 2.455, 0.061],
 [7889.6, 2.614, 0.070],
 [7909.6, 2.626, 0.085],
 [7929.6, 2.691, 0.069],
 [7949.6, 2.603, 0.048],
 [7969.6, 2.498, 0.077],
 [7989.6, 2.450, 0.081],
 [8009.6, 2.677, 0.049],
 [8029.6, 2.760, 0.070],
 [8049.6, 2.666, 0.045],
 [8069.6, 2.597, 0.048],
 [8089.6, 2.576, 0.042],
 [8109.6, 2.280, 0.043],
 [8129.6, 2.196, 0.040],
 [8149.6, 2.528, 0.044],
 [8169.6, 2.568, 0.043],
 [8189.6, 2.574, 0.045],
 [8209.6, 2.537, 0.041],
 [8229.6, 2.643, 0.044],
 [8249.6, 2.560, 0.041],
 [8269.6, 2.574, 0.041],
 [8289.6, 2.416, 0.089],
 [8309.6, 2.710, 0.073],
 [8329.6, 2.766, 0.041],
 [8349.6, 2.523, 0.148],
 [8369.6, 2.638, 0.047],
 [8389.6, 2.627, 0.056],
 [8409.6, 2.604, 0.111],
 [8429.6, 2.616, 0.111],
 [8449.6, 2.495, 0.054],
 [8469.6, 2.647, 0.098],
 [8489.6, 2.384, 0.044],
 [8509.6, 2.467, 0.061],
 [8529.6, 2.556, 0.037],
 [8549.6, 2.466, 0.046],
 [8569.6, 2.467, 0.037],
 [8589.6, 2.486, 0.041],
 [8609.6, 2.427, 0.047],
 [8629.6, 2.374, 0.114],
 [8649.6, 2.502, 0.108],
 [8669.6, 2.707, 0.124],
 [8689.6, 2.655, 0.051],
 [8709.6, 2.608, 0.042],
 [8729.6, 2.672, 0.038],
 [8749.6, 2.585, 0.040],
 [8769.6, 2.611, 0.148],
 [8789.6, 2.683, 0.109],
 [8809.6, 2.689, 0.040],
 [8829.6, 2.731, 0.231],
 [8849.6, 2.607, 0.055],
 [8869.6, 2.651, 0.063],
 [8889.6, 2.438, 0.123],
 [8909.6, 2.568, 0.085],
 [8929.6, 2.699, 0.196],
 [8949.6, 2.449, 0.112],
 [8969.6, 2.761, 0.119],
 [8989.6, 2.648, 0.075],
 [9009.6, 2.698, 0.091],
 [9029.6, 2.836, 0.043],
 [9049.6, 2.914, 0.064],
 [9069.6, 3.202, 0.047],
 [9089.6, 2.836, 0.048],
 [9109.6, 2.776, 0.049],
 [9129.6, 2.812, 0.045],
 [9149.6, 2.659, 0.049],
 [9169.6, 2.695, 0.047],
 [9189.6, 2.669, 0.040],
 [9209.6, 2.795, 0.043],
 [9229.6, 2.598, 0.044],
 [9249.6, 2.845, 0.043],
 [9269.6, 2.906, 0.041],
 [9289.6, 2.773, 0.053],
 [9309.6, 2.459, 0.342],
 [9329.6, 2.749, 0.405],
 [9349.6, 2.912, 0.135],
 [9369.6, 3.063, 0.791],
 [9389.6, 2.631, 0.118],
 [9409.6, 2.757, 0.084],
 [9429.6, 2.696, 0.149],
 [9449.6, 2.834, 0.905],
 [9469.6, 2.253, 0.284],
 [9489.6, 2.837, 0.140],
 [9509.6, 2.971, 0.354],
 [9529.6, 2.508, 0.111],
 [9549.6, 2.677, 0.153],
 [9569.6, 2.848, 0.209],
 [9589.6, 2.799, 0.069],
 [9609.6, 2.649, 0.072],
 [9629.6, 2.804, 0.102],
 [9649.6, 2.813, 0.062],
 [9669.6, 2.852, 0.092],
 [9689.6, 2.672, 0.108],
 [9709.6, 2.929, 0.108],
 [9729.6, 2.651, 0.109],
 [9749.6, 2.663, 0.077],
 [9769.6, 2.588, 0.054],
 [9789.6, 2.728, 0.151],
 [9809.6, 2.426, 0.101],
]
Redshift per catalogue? 0.378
